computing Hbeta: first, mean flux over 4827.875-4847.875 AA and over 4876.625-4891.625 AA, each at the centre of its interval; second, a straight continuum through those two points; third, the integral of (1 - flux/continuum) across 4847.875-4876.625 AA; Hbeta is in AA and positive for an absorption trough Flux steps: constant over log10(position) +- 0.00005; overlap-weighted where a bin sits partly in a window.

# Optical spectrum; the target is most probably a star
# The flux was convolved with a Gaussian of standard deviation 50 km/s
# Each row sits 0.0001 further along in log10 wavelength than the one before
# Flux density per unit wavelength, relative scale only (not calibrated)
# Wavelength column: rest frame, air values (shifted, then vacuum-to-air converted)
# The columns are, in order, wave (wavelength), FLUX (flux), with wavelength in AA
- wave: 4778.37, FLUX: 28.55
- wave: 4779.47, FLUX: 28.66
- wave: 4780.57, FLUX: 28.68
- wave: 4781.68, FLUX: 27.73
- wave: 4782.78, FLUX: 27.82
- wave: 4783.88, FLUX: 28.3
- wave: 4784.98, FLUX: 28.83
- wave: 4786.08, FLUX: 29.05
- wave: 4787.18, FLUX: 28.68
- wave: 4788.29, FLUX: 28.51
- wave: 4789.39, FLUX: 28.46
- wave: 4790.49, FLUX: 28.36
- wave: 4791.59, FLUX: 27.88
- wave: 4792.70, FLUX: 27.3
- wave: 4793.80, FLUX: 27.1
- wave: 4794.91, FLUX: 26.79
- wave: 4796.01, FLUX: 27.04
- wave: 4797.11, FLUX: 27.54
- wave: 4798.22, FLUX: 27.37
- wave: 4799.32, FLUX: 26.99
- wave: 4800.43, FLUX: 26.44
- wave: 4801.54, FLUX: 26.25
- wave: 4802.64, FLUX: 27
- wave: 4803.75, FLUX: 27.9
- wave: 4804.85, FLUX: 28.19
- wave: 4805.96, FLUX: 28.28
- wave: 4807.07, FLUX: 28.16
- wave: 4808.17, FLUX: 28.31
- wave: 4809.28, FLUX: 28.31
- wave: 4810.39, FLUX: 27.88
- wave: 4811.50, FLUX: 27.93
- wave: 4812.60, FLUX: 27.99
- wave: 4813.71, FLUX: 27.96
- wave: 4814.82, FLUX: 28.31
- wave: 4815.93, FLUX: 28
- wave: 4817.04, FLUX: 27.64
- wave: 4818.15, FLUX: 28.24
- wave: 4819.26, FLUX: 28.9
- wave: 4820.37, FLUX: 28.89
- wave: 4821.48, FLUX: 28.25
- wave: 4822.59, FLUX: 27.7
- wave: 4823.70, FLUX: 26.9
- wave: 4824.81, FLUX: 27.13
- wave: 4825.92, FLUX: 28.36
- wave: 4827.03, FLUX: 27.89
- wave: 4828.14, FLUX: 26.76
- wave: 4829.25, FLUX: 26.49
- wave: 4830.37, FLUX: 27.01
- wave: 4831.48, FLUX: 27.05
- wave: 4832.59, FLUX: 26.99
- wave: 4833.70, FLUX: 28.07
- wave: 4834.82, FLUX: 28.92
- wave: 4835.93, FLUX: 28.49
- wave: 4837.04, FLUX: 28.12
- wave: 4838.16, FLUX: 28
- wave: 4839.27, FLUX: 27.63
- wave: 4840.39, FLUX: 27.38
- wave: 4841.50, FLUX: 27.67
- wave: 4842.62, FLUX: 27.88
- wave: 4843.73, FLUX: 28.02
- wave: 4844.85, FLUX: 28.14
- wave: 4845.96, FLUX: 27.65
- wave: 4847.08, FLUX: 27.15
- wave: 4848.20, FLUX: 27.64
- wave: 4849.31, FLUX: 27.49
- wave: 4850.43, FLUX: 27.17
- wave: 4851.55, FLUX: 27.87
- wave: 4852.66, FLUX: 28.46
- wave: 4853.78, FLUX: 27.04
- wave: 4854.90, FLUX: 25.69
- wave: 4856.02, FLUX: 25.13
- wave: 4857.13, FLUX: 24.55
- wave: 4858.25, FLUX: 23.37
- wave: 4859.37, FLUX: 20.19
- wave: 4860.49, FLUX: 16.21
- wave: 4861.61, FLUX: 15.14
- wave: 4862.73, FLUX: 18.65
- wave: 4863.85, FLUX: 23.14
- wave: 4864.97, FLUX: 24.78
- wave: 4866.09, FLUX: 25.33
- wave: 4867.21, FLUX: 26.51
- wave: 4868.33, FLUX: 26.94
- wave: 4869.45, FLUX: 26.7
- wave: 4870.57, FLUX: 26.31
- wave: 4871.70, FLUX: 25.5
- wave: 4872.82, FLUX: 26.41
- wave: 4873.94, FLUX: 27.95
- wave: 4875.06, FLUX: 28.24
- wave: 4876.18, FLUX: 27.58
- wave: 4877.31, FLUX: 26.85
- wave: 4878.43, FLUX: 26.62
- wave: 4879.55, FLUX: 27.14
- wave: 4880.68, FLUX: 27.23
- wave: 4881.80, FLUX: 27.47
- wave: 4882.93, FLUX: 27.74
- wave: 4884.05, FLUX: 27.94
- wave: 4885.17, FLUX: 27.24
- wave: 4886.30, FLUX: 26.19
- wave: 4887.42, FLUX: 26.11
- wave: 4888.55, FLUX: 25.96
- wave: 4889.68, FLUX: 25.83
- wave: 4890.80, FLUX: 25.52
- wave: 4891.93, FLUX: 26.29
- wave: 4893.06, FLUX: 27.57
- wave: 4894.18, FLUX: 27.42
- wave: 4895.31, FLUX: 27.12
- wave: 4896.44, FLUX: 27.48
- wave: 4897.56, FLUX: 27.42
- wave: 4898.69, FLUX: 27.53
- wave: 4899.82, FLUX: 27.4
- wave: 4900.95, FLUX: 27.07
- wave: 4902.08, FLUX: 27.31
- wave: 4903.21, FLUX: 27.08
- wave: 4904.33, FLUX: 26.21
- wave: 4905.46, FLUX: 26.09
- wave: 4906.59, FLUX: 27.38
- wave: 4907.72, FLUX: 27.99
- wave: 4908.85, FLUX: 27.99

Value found 2.3 AA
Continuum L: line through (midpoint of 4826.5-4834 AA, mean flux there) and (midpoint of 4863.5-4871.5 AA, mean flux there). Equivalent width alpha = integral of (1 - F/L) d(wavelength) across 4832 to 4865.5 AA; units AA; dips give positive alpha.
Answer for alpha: 0.9 AA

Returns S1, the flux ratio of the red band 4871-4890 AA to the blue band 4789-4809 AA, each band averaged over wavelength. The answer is 0.98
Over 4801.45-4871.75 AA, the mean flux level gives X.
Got 26.7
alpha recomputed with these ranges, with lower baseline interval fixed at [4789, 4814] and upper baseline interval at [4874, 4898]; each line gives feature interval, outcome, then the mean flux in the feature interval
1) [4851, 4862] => 1.5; 23.5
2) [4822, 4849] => -0.2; 27.6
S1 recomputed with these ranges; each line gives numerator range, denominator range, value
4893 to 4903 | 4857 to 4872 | 1.19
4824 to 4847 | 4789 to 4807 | 1.01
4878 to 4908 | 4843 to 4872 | 1.08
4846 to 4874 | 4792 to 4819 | 0.90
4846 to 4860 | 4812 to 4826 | 0.93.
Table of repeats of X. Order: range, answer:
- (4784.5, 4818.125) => 27.8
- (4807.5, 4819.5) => 28.1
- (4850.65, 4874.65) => 24.4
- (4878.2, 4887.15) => 27.2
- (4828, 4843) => 27.6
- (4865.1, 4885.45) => 26.9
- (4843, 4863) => 24.9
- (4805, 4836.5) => 27.9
